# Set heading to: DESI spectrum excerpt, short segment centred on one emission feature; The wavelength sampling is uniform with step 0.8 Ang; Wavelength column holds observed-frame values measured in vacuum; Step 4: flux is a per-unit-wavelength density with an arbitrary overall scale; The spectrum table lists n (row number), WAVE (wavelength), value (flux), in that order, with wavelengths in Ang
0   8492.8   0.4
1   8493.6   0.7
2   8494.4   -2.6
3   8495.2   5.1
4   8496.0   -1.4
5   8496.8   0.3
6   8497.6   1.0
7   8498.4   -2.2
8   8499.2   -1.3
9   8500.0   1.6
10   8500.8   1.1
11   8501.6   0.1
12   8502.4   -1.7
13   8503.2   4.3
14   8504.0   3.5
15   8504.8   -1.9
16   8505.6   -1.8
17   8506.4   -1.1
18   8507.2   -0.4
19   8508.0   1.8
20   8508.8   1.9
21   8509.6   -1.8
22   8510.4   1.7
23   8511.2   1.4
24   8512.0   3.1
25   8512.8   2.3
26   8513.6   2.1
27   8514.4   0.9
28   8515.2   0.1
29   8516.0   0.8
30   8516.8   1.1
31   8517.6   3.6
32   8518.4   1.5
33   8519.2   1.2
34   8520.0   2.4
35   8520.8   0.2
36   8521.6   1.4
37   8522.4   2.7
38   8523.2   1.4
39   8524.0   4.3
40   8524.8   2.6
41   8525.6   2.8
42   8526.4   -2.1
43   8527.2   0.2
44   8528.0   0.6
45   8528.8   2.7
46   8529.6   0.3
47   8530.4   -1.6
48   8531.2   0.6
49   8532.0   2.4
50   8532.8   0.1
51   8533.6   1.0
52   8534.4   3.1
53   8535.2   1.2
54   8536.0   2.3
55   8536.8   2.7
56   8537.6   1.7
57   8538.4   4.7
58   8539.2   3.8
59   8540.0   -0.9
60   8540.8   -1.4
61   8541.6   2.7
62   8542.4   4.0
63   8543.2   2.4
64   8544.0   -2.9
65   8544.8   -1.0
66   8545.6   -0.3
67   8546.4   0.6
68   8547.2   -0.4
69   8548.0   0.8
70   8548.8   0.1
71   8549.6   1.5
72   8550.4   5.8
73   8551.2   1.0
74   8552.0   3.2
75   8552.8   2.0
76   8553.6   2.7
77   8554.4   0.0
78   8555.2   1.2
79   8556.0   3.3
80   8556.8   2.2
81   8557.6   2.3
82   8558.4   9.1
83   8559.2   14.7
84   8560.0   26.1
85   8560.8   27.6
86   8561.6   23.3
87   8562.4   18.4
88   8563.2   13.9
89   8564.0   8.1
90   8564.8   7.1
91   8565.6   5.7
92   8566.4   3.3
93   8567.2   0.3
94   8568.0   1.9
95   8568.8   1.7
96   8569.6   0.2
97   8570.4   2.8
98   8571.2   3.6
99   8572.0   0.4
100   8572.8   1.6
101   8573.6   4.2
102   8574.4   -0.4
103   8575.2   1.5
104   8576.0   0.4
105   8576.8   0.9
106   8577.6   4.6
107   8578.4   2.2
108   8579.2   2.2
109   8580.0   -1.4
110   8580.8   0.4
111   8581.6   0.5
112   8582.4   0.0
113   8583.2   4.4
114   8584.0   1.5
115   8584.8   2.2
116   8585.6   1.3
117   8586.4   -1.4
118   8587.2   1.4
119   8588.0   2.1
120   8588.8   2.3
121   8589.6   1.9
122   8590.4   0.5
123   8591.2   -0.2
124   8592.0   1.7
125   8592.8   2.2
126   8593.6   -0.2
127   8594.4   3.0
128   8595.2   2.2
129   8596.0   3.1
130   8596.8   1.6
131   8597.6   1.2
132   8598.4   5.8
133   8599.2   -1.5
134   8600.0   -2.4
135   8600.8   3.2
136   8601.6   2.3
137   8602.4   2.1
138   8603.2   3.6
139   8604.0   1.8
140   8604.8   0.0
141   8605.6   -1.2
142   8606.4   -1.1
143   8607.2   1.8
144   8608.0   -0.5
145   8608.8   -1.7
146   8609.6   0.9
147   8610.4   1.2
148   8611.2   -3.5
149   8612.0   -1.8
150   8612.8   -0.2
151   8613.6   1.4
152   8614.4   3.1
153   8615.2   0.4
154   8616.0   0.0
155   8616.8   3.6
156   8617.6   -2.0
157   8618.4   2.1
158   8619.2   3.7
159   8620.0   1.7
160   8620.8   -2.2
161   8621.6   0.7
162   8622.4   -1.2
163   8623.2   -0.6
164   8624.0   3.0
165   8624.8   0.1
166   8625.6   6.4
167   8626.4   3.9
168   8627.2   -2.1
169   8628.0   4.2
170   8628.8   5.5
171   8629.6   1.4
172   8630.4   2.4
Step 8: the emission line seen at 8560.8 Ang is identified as Hbeta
